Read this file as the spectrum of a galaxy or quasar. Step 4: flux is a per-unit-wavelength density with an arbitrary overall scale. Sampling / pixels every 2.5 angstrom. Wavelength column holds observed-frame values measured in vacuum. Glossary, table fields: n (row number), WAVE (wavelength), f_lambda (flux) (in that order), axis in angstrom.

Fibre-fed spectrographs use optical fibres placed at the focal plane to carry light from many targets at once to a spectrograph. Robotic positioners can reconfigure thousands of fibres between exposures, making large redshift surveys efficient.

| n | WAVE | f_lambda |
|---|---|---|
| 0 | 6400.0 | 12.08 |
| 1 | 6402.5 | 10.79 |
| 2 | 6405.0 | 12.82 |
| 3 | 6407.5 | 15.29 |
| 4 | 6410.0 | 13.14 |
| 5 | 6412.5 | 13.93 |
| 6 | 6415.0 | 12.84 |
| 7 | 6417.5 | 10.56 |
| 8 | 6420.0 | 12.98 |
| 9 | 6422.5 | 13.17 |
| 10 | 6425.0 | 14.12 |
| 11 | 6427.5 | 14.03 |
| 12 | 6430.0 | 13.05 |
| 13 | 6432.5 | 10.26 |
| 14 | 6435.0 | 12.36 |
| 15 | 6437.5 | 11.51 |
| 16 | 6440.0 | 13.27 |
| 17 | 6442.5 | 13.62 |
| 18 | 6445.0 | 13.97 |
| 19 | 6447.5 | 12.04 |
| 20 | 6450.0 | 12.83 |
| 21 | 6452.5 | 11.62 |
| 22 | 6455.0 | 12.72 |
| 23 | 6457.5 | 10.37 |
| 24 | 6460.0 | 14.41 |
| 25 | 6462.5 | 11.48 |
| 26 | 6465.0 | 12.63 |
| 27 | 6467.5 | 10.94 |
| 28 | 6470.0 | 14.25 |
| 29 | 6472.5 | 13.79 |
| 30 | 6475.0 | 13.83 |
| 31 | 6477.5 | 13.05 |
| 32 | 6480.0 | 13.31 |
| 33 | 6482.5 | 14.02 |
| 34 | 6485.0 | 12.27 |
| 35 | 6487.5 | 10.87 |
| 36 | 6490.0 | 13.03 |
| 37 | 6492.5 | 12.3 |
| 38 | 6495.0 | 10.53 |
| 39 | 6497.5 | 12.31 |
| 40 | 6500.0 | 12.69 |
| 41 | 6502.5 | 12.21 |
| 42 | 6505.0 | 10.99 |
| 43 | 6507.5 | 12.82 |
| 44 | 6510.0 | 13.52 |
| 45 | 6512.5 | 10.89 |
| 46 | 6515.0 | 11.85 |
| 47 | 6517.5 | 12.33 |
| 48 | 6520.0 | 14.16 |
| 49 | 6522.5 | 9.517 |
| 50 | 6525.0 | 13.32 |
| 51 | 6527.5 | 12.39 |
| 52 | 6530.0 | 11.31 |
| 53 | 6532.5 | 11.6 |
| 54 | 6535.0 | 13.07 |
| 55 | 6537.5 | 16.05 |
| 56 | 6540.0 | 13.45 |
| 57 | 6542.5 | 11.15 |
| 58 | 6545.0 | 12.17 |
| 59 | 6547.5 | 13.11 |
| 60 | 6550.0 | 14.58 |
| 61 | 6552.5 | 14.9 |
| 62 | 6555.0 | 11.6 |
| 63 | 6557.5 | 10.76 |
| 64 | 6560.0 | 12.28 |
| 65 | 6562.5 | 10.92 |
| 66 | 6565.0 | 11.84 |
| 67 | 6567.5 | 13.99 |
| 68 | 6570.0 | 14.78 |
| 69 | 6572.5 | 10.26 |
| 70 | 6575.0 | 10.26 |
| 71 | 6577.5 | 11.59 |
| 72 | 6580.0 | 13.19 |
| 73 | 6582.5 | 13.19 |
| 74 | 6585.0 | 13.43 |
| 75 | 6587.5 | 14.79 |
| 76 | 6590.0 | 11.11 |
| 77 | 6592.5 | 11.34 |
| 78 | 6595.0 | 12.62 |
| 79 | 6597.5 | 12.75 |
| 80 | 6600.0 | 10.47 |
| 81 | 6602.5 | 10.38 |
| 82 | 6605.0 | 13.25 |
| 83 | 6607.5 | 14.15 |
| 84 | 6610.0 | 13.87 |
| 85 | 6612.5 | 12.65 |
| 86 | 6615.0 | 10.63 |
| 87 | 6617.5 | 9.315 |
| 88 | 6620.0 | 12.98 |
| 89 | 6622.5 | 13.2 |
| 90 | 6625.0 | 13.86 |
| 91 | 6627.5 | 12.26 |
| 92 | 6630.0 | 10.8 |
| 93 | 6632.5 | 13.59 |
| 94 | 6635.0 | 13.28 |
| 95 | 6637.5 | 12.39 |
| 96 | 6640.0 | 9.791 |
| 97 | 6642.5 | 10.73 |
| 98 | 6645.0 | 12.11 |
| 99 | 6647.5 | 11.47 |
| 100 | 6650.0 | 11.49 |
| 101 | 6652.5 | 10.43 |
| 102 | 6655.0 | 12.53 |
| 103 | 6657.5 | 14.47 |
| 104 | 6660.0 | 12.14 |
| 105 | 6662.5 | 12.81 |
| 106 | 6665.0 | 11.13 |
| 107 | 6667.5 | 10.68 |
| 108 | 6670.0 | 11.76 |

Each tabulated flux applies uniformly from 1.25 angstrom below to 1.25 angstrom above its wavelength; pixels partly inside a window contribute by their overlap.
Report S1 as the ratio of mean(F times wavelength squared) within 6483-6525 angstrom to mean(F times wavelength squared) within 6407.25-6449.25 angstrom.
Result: 0.96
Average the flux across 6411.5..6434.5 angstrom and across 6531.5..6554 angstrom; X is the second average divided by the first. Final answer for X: 1.05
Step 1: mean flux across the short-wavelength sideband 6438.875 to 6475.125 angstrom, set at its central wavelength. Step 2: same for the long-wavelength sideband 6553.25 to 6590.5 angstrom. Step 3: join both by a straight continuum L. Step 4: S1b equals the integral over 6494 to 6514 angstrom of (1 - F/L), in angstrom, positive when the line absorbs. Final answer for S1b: 0.9 angstrom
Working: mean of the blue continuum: 12.8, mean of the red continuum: 12.3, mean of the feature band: 12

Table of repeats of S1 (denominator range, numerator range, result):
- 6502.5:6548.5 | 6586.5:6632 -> 1.01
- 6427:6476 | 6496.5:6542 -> 1.01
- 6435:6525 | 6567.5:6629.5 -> 1.03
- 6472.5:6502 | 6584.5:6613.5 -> 1.03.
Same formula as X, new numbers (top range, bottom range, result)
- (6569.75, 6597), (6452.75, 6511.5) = 0.99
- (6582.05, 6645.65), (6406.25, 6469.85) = 0.96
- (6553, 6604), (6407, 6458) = 0.95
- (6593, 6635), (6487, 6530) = 1.02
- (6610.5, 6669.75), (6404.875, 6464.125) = 0.94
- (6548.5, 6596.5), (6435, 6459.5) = 1.00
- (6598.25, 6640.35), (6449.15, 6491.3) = 0.96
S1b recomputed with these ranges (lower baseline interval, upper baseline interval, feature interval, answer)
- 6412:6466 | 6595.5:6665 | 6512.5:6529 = 0.35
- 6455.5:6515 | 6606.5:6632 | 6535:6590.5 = -1.41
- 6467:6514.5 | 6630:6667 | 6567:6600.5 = -0.64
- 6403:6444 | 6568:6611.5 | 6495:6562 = 0.95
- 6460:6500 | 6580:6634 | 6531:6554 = -1.41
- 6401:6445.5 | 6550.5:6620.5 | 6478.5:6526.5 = 1.17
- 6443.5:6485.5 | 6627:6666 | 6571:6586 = 0.33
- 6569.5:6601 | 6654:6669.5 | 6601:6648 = 0.42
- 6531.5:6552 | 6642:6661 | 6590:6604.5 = 1.18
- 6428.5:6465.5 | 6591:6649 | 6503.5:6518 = 0.28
